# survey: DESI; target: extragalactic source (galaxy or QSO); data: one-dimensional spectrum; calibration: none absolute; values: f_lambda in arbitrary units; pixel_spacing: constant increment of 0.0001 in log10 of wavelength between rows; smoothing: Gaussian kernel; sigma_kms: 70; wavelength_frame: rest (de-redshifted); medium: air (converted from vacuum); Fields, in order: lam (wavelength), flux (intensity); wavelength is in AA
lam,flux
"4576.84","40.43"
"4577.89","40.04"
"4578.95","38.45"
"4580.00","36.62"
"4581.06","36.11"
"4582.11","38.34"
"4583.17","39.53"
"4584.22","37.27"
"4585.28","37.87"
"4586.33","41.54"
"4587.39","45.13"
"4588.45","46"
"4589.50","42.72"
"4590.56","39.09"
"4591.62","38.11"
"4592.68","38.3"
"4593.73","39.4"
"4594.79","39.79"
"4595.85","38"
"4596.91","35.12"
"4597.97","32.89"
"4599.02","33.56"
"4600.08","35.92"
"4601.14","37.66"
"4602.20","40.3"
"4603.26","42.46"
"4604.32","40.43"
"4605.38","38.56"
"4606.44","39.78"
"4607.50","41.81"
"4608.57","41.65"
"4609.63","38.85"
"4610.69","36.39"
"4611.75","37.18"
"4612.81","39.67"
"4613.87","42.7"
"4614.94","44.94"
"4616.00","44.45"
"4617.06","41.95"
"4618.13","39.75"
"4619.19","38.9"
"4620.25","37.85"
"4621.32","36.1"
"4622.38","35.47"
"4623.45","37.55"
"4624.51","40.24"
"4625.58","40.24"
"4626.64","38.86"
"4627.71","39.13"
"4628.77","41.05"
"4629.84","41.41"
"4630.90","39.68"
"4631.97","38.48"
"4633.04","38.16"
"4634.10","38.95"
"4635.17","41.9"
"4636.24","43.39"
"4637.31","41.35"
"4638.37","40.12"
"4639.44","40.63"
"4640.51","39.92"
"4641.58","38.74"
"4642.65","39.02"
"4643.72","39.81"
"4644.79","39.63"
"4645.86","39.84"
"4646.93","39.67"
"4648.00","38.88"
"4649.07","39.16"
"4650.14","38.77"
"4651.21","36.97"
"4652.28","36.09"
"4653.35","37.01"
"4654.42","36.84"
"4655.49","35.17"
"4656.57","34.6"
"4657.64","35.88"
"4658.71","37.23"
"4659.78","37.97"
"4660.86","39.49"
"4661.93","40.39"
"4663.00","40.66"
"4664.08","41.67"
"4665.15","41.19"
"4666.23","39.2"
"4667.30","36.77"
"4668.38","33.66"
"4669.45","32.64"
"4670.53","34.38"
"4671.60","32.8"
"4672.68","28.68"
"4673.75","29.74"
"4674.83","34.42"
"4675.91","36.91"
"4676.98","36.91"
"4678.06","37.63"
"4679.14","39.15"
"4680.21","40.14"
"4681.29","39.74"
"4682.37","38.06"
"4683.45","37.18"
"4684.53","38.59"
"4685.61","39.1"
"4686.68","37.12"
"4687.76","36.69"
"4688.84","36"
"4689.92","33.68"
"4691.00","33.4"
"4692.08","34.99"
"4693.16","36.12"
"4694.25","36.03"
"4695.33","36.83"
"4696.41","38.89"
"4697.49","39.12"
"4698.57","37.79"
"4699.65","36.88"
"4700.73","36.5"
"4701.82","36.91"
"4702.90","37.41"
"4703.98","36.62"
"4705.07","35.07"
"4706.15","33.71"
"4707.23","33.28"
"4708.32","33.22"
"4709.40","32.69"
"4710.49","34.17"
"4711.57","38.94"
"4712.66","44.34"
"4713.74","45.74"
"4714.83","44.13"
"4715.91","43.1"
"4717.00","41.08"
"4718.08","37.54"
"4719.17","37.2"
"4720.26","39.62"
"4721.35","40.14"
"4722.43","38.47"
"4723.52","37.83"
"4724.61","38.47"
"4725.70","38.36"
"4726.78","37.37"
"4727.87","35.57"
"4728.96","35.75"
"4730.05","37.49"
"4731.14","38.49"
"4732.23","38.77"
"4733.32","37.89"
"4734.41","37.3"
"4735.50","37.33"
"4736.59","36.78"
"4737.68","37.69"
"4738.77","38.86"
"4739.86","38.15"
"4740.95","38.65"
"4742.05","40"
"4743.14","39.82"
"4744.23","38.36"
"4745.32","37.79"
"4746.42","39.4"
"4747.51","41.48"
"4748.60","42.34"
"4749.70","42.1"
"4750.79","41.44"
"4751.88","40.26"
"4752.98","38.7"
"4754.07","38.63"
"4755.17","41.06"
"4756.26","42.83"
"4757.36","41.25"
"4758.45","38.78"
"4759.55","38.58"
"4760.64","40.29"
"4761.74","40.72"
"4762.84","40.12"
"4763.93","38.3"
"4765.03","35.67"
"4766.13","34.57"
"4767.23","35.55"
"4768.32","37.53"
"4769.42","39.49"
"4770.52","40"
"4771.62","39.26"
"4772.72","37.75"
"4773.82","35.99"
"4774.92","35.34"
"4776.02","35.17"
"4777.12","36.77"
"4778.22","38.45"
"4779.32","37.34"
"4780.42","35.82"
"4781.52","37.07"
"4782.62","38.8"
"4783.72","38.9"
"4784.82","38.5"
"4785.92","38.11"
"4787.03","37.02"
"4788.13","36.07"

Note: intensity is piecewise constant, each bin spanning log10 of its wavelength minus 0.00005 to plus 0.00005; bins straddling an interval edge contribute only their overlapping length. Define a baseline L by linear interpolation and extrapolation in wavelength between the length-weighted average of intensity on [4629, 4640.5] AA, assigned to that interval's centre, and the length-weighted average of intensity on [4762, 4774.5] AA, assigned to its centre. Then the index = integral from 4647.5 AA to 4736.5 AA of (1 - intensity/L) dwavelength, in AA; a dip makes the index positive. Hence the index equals 4.39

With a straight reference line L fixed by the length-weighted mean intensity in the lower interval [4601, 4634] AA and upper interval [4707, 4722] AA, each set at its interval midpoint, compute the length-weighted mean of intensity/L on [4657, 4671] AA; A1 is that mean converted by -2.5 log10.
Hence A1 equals 0.05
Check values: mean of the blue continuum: 39.7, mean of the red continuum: 39.1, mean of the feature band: 37.8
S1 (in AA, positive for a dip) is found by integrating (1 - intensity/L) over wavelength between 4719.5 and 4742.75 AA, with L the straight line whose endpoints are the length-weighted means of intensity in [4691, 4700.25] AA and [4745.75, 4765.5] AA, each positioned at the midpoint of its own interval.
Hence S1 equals 0.4 AA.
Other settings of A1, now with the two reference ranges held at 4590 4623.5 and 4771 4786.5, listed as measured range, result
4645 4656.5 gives 0.02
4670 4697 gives 0.06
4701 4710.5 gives 0.10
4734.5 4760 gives -0.05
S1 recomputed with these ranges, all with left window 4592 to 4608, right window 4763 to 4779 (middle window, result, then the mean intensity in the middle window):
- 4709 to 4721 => -0.8 AA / 39.9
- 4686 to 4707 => 0.8 AA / 36.3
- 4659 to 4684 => 0.6 AA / 36.9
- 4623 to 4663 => -1.0 AA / 39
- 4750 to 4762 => -1.0 AA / 40.3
